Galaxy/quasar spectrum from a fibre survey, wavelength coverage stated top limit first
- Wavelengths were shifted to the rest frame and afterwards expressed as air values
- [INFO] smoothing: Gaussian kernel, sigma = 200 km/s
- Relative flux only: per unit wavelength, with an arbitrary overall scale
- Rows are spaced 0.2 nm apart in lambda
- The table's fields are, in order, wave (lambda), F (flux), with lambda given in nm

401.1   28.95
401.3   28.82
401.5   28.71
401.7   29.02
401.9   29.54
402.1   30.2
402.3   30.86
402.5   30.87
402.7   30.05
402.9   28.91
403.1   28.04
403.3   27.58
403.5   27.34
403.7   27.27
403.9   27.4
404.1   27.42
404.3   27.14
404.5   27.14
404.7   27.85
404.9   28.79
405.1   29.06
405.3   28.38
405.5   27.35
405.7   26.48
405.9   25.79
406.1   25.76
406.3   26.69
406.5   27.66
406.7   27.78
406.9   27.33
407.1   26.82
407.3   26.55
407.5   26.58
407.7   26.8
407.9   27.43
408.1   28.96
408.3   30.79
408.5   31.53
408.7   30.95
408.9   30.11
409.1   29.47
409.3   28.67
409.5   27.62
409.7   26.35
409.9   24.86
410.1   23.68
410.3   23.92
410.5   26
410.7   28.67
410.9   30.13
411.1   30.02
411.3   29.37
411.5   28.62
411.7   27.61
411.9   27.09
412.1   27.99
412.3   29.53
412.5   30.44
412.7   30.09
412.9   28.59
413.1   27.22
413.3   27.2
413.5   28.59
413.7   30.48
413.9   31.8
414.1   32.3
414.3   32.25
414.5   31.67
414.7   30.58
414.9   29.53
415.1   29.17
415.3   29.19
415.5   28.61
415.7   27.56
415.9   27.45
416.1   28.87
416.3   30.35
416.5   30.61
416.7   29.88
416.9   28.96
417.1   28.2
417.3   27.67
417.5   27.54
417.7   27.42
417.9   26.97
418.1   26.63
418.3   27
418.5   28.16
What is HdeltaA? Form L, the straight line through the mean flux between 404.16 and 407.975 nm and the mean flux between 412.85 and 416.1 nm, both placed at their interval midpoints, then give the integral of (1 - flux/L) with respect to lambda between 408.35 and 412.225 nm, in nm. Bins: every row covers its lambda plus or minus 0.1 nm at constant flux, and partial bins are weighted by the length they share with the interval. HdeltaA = 0.04 nm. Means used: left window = 27.2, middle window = 28.1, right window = 29.5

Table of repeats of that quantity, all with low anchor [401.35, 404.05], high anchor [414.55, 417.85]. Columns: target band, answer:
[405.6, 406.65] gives 0.08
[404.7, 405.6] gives 0.02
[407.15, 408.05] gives 0.06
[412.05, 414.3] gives -0.06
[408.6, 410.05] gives 0.04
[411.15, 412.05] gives 0.02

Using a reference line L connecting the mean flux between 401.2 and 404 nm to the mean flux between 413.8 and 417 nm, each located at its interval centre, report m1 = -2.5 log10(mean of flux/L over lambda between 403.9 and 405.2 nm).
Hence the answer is 0.05 mag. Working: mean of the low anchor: 28.9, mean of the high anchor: 29.9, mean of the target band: 27.9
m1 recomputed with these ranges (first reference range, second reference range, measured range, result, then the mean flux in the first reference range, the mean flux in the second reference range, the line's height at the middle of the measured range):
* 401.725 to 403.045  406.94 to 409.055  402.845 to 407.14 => 0.07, 29.9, 28.6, 29.3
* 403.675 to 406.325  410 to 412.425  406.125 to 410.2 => -0.01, 27.3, 27.7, 27.5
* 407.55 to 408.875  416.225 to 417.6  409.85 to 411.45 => 0.08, 29.3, 29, 29.2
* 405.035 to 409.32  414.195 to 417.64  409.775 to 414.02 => 0.02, 28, 29.3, 28.7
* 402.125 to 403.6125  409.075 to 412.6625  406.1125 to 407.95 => 0.06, 29.1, 27.8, 28.4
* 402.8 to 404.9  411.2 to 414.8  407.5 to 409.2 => -0.03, 27.7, 29.5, 28.6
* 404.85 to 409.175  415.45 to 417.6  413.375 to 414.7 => -0.09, 28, 28.7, 28.5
